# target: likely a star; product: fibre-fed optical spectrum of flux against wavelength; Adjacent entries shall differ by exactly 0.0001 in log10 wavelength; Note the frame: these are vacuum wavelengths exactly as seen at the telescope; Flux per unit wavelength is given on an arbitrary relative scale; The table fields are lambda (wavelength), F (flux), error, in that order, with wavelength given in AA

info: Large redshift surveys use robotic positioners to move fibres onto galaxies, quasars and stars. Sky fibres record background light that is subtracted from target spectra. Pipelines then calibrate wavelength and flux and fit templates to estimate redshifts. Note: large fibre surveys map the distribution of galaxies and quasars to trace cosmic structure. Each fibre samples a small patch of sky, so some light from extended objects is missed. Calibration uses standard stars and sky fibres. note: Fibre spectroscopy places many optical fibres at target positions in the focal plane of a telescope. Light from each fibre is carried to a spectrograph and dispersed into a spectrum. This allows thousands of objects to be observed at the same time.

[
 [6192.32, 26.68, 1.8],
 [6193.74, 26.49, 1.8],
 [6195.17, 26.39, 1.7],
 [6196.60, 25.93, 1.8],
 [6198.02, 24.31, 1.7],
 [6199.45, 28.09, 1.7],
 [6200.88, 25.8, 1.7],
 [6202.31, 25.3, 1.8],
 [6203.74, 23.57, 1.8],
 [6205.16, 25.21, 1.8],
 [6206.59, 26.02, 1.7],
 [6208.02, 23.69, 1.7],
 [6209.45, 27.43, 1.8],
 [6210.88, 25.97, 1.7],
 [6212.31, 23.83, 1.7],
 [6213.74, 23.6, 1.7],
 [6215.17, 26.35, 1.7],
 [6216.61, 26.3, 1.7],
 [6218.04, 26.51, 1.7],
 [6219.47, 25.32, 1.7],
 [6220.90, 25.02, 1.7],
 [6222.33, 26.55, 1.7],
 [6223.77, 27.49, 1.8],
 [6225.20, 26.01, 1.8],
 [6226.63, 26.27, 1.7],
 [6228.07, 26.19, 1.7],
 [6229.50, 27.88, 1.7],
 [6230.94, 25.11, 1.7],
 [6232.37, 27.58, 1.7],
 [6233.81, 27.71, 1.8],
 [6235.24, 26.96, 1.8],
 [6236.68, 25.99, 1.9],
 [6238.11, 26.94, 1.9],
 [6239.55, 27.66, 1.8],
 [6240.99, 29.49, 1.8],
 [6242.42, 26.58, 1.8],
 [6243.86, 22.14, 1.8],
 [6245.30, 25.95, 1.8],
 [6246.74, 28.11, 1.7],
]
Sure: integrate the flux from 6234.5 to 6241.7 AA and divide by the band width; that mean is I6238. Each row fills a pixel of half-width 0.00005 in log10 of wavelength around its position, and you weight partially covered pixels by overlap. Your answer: 27.4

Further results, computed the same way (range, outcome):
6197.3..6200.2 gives 26.2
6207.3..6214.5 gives 24.9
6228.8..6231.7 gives 26.5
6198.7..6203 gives 26.3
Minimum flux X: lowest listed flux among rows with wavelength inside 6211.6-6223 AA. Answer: 23.6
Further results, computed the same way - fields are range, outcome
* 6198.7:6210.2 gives 23.57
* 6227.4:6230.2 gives 26.19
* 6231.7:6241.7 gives 25.99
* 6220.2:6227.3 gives 25.02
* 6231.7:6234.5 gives 27.58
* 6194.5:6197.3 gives 25.93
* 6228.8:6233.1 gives 25.11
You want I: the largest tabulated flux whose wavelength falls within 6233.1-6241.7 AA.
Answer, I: 29.49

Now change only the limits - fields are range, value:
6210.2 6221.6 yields 26.51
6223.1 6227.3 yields 27.49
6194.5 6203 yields 28.09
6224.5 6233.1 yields 27.88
